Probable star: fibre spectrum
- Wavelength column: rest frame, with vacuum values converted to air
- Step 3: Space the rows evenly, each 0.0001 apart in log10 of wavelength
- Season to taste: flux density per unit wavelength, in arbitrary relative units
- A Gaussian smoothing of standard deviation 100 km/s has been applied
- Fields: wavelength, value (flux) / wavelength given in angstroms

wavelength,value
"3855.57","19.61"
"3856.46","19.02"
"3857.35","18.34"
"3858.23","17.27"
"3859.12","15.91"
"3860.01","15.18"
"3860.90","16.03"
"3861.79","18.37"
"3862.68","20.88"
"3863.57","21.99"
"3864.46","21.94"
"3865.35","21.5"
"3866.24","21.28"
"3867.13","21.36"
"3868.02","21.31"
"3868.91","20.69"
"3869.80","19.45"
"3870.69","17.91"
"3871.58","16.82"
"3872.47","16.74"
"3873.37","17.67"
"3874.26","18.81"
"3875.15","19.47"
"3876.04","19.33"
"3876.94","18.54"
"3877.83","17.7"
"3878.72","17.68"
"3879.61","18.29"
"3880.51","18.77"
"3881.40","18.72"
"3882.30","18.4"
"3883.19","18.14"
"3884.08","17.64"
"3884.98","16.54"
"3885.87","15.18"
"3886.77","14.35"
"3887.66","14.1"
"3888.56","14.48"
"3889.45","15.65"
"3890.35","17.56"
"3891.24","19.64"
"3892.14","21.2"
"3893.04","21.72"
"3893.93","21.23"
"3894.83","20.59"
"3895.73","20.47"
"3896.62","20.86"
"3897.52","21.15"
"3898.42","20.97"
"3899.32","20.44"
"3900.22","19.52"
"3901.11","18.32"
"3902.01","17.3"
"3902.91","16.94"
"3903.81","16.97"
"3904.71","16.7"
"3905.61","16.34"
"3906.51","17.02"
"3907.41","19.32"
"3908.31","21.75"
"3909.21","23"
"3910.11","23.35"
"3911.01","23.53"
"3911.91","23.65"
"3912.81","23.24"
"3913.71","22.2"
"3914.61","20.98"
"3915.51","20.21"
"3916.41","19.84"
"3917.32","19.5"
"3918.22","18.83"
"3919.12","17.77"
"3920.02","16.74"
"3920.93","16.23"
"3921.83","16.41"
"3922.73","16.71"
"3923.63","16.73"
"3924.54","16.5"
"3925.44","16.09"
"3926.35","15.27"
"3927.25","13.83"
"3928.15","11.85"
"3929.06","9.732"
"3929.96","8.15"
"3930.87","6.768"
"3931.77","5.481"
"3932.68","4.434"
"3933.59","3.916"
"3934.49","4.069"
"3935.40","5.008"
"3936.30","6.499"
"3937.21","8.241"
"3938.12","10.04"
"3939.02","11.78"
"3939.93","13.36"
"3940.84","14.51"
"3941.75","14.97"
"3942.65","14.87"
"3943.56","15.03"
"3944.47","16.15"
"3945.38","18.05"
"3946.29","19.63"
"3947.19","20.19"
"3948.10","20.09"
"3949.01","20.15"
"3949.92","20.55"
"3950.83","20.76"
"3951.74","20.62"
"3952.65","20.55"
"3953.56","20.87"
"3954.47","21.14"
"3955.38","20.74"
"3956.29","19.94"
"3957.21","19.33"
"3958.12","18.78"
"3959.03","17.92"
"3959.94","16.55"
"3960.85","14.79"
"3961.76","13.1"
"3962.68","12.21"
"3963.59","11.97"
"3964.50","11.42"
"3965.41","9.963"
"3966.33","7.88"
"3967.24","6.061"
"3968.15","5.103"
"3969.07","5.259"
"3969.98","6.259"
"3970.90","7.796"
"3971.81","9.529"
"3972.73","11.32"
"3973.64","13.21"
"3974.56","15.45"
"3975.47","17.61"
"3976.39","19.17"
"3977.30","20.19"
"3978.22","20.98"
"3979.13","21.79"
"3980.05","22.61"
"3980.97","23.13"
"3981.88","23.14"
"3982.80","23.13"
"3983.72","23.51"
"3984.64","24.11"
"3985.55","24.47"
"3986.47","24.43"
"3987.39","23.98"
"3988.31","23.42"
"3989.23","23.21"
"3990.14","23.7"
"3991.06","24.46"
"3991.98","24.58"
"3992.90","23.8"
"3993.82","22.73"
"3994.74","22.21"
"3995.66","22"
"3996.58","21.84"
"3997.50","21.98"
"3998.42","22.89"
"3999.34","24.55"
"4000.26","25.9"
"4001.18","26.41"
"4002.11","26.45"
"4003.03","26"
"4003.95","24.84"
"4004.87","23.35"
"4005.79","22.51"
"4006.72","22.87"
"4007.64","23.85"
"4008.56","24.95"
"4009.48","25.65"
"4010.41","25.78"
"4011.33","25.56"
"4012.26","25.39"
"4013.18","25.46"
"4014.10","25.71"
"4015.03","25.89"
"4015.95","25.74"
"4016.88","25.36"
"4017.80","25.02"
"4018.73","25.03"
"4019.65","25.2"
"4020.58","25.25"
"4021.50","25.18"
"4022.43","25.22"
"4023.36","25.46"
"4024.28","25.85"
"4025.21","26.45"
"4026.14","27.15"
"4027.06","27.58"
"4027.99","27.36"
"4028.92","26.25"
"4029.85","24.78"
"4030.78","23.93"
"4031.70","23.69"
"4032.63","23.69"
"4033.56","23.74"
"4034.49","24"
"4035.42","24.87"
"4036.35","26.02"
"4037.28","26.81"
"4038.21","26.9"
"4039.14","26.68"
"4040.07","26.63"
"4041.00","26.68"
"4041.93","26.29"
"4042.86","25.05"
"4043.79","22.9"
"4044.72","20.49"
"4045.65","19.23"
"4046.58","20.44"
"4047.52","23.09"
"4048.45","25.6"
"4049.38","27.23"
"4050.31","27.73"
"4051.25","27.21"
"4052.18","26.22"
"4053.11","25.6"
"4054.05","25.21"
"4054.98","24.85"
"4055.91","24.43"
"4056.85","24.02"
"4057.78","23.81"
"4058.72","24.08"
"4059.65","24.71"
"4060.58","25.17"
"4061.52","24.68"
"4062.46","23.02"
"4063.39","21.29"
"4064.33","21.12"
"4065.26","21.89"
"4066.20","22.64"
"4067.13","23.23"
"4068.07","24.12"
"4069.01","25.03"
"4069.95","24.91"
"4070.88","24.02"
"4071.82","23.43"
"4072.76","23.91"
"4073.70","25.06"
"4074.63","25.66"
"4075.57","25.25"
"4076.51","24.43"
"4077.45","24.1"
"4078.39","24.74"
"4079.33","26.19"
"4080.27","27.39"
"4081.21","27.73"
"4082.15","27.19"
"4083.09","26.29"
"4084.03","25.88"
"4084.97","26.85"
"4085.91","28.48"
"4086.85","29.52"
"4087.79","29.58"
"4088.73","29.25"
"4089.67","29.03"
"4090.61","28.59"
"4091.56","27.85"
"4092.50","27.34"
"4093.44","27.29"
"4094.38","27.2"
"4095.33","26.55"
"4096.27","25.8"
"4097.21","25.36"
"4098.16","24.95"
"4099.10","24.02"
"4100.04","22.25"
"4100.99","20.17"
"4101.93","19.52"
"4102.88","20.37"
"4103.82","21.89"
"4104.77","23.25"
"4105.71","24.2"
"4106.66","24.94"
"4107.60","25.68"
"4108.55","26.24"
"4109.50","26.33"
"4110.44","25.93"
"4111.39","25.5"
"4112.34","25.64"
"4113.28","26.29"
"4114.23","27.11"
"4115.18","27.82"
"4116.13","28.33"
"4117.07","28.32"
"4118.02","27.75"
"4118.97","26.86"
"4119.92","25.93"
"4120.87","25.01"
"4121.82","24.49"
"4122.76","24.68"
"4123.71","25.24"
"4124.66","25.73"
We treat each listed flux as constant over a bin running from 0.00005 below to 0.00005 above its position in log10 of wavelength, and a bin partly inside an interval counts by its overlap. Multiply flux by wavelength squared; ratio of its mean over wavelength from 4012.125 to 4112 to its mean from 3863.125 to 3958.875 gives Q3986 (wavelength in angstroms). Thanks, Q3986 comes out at 1.6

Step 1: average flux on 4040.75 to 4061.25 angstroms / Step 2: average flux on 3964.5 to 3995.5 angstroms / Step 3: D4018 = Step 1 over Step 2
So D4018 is 1.36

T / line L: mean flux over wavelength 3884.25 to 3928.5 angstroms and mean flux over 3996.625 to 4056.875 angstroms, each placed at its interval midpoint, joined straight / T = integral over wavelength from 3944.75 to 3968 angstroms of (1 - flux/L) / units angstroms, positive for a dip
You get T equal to 4.8 angstroms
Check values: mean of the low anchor 18.6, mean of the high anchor 25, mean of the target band 16.8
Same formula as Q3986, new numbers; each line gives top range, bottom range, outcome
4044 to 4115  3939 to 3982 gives 1.66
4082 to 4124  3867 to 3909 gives 1.56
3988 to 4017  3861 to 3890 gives 1.41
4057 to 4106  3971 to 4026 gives 1.12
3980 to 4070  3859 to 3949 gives 1.53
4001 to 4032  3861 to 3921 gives 1.41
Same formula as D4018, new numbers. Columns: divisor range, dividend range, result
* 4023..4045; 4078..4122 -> 1.02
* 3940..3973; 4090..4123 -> 1.68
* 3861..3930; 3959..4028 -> 1.13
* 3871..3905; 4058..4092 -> 1.39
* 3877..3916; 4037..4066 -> 1.28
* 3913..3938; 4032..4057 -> 1.87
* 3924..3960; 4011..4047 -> 1.73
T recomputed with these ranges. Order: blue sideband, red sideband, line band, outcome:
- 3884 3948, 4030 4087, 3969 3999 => 0.4 angstroms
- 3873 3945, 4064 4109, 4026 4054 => -2.7 angstroms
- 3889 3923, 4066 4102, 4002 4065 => -2.4 angstroms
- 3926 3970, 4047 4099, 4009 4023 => -3.8 angstroms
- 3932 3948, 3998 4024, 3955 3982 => 3.9 angstroms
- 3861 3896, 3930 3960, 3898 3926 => -4.0 angstroms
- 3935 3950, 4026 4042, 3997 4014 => -1.9 angstroms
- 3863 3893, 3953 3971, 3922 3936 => 4.7 angstroms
